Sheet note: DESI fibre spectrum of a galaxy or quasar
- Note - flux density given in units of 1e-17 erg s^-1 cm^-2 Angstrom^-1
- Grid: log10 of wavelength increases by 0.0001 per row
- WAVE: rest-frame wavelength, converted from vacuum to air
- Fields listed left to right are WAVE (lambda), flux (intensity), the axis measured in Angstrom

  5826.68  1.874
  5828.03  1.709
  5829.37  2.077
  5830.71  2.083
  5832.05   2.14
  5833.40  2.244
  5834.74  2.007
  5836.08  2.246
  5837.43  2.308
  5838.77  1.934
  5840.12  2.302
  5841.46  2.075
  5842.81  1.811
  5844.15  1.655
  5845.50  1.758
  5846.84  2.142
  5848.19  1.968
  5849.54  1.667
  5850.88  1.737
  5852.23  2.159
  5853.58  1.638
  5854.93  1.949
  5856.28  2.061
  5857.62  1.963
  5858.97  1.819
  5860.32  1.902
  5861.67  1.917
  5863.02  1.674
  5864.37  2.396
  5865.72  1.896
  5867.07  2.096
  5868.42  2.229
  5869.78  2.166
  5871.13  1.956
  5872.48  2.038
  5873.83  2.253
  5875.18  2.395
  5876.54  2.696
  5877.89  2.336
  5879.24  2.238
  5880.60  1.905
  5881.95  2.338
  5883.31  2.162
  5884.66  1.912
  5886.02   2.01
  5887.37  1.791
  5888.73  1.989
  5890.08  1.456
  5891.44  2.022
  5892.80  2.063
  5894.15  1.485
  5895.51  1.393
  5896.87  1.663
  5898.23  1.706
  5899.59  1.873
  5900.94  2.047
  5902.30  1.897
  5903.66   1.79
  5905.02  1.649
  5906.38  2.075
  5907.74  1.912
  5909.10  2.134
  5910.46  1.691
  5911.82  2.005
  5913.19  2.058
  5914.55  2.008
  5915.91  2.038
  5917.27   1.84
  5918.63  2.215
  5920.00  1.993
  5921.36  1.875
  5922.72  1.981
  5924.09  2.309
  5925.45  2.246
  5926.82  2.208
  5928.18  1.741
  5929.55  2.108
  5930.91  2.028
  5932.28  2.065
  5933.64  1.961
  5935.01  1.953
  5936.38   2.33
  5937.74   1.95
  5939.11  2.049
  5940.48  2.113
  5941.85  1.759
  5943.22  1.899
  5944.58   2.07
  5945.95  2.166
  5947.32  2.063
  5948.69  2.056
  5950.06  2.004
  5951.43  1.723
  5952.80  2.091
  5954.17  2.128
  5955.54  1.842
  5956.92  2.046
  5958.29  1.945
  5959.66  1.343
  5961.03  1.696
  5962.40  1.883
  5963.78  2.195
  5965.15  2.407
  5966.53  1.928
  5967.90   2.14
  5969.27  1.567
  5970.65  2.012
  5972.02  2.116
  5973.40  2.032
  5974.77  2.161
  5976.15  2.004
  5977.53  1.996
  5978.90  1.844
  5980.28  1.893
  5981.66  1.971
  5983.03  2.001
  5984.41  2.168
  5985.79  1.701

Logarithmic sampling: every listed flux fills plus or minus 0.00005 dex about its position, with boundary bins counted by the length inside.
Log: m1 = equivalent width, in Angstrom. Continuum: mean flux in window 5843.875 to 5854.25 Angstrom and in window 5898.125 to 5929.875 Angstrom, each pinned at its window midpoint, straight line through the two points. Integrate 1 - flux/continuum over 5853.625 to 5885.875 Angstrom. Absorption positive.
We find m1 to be -3.4 Angstrom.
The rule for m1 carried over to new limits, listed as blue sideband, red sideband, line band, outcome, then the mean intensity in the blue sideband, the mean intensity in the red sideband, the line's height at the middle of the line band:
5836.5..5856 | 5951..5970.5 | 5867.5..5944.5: -2.6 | 1.94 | 1.93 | 1.93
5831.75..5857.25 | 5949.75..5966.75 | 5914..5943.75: -1.2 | 1.99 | 1.94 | 1.95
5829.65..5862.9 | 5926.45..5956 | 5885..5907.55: 2.1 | 1.97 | 2.01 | 2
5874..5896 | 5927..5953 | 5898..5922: 0.9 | 2.02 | 2.01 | 2.02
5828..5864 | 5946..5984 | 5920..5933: -0.6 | 1.97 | 1.97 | 1.97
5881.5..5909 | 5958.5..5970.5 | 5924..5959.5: -2.4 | 1.86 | 1.9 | 1.89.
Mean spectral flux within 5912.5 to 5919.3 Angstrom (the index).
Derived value 2.03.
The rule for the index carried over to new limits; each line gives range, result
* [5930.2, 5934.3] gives 2.02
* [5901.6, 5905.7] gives 1.78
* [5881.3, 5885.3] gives 2.14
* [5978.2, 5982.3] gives 1.9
